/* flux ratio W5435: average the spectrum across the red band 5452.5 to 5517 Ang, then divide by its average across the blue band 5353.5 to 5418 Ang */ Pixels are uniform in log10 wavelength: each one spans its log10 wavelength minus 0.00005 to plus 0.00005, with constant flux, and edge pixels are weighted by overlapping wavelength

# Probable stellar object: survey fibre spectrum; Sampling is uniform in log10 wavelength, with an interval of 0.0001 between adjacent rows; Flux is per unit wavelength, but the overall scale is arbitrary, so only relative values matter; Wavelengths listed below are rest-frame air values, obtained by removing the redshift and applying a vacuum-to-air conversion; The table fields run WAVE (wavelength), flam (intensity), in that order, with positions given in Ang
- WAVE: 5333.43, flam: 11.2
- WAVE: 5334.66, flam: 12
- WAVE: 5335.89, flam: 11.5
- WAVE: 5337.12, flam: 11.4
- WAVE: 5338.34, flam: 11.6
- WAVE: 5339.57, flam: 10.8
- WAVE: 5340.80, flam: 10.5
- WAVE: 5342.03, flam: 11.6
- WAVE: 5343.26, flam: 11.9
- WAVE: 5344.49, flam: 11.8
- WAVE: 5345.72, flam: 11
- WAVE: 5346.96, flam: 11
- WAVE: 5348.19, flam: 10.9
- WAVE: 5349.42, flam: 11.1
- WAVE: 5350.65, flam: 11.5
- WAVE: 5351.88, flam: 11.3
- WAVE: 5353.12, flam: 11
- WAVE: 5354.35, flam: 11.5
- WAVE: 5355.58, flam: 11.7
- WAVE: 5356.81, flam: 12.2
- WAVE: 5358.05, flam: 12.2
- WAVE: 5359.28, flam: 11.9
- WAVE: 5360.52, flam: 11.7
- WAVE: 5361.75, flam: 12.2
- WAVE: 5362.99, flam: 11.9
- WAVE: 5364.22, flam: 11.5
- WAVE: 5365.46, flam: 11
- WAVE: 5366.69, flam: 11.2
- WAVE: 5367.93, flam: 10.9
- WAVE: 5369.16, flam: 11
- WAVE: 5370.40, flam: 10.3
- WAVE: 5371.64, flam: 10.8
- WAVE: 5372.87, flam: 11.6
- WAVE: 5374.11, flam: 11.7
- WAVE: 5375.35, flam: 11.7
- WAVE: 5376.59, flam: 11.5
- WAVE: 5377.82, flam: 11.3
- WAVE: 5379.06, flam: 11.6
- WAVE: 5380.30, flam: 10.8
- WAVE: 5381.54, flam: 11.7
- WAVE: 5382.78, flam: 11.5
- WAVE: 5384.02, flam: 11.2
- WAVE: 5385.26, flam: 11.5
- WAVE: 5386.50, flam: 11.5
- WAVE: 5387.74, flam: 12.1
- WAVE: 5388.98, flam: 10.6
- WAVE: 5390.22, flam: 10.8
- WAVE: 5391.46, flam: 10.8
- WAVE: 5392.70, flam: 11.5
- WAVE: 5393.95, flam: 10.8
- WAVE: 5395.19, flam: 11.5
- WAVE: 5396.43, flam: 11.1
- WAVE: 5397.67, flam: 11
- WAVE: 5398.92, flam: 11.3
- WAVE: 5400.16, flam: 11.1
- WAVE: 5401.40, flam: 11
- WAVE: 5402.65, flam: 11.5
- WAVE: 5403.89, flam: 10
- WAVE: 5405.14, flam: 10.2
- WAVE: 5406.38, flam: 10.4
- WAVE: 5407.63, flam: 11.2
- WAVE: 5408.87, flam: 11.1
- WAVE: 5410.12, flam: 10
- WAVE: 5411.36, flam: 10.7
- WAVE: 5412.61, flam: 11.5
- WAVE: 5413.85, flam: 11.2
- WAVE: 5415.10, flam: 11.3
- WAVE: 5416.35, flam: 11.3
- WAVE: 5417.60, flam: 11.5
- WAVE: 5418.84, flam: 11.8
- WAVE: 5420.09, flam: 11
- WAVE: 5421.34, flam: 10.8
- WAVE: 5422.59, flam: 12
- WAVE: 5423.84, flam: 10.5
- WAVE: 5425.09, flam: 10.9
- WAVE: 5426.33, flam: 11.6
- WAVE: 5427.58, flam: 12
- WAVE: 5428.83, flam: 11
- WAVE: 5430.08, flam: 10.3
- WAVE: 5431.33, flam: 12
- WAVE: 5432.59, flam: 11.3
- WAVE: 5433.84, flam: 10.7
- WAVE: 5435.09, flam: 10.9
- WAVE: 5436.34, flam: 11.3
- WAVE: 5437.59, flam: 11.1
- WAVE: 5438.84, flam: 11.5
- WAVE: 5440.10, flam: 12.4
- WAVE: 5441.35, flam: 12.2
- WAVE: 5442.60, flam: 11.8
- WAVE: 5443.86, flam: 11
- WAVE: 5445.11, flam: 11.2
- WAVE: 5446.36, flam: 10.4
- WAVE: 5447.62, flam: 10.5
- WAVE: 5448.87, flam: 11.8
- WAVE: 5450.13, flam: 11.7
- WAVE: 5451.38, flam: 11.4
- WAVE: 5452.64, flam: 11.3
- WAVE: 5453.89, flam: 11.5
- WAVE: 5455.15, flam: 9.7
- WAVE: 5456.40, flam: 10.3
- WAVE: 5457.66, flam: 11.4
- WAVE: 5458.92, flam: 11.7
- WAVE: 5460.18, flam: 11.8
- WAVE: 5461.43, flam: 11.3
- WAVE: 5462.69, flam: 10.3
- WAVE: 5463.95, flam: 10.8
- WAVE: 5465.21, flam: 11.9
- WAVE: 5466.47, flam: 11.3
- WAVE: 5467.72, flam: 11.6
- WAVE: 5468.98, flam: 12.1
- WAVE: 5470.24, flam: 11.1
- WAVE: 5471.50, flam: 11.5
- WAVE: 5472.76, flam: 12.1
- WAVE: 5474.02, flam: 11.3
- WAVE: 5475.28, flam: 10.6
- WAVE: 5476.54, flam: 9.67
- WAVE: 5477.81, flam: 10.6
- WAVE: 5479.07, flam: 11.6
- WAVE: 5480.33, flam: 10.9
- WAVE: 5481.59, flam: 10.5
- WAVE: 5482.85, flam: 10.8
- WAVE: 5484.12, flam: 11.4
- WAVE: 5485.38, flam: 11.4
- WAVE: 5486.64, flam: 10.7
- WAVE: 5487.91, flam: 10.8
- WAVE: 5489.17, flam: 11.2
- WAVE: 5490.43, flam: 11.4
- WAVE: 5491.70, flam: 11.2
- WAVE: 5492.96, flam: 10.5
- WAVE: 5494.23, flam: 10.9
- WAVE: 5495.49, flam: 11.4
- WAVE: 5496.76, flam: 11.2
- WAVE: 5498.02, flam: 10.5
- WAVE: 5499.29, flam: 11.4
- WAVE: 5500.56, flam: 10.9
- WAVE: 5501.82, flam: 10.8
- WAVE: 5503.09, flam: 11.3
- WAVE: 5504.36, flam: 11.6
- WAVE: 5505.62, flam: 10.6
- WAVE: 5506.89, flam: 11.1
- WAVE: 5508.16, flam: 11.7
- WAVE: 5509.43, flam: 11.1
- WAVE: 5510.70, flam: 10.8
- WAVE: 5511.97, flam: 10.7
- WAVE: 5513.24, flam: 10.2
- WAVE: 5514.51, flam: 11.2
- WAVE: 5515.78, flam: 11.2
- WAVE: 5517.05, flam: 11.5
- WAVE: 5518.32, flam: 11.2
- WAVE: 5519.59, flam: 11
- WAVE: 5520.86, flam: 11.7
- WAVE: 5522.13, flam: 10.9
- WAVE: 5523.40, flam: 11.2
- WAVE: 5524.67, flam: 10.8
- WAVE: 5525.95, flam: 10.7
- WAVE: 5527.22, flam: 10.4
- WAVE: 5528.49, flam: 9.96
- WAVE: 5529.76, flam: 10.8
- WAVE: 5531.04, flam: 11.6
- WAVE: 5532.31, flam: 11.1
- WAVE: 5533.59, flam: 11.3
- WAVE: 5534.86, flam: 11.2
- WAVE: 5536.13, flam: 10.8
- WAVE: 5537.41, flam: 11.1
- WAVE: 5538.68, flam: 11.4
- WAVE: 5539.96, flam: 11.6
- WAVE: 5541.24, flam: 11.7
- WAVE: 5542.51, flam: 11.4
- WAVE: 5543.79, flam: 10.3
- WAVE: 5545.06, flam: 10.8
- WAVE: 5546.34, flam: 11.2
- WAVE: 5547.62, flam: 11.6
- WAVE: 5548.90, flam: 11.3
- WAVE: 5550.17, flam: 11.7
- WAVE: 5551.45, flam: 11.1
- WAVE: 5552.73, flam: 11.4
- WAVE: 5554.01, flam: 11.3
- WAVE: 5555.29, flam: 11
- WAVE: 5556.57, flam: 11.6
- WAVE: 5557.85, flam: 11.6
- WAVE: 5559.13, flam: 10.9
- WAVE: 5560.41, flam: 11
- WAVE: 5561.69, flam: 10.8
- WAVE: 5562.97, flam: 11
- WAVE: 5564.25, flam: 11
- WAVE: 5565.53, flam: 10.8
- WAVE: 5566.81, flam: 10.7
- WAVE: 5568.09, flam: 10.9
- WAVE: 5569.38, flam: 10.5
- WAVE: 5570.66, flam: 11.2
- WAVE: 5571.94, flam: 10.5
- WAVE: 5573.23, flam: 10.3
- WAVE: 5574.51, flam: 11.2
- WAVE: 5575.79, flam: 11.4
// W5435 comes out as 0.98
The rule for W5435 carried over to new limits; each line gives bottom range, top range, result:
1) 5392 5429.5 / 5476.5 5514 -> 0.99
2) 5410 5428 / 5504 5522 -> 0.99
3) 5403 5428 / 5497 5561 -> 1.00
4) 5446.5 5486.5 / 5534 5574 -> 1.00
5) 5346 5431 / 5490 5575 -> 0.98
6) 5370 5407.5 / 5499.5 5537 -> 0.99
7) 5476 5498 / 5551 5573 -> 1.01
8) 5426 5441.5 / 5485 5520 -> 0.97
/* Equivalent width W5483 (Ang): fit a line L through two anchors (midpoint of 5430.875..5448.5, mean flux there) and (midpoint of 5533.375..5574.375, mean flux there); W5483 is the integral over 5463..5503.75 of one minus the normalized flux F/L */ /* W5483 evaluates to 0.5 Ang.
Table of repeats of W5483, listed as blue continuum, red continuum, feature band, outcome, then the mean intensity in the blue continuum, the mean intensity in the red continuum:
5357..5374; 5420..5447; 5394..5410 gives 0.6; 11.4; 11.3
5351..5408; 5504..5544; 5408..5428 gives 0.1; 11.3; 11.1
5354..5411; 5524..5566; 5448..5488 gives 0.1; 11.2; 11.1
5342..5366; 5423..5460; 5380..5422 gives 1.0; 11.5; 11.2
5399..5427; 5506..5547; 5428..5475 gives -1.0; 11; 11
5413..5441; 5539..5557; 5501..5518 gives 0.3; 11.3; 11.3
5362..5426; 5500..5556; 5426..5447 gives -0.4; 11.2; 11.1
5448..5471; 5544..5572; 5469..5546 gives 0.9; 11.3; 11.1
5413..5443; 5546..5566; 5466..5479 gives 0.1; 11.3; 11.2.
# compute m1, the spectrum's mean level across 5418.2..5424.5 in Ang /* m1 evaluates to 11.2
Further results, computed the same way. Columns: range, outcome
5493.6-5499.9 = 11.1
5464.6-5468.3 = 11.6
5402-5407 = 10.5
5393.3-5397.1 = 11.1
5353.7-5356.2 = 11.6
